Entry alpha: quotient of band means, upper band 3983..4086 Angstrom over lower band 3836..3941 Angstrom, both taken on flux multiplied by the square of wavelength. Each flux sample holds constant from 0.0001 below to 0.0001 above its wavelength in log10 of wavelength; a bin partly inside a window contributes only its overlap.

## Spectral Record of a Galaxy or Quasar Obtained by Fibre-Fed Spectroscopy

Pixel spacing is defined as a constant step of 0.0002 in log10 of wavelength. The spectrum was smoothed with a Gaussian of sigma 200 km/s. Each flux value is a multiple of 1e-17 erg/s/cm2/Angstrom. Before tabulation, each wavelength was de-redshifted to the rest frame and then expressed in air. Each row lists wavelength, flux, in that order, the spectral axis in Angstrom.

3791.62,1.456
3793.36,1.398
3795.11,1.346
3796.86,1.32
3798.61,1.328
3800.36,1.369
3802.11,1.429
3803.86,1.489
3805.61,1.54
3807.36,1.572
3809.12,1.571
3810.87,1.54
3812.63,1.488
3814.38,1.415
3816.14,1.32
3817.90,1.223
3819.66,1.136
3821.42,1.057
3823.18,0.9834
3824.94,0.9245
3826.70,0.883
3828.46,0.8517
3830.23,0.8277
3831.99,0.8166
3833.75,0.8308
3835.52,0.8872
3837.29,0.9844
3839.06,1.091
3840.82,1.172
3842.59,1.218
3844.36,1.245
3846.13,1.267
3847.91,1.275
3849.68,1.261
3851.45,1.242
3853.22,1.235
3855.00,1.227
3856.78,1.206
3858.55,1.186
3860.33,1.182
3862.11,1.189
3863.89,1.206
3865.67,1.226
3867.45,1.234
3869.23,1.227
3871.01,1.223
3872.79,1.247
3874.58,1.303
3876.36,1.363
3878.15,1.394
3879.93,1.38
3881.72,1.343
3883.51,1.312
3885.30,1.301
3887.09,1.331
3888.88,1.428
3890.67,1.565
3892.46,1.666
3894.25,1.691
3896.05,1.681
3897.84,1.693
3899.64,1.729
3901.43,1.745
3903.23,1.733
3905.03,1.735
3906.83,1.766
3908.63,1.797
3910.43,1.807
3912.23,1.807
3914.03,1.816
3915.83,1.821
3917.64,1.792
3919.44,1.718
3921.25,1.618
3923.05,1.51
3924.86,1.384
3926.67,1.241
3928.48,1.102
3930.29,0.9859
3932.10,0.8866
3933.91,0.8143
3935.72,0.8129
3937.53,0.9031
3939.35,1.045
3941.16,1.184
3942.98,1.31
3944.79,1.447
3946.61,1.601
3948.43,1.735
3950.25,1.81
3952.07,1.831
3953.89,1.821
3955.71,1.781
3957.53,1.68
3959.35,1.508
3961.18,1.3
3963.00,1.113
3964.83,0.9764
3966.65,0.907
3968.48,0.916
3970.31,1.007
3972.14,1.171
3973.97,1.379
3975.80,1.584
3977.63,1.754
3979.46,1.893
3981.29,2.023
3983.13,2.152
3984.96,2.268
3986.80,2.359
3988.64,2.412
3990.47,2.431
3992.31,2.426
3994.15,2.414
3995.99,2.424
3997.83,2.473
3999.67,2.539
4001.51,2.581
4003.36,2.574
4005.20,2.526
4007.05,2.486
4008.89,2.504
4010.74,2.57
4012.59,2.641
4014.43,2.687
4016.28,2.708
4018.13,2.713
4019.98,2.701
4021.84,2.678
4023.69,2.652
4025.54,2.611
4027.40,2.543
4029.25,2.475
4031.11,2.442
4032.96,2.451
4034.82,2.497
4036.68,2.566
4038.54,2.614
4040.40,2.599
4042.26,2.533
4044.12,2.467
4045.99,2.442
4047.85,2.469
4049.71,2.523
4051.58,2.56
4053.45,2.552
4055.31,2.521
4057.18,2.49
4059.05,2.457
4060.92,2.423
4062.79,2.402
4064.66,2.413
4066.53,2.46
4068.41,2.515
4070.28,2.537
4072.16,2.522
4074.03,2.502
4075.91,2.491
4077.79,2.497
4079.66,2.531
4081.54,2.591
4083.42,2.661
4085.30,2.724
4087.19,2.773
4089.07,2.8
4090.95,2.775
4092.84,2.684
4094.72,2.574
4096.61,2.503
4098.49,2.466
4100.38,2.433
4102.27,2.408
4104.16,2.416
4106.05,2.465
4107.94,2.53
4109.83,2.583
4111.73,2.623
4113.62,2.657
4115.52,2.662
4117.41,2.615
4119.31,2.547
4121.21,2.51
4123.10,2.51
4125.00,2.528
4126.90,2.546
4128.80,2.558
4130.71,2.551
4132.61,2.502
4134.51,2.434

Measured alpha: 2.0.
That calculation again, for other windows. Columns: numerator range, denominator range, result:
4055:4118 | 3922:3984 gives 1.99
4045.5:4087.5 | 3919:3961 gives 1.95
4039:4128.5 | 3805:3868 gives 2.45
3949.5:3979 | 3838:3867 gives 1.23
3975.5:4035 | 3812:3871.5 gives 2.33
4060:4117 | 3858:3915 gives 1.91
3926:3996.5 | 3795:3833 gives 1.35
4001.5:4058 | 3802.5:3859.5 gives 2.39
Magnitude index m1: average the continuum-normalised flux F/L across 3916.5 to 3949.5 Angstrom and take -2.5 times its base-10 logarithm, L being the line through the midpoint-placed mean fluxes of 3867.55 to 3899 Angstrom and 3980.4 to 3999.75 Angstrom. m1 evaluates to 0.39 mag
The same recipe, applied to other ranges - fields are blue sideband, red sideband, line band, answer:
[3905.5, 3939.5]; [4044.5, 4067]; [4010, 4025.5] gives -0.223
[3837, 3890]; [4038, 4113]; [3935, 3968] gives 0.286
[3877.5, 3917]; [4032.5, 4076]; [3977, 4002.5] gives -0.079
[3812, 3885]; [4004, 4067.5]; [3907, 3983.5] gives 0.276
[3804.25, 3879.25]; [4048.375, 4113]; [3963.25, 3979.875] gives 0.463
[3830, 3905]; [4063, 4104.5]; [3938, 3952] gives 0.207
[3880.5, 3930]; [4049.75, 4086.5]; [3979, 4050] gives -0.130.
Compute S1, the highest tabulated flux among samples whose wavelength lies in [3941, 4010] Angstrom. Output 2.581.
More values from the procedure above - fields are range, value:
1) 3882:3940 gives 1.821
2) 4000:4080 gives 2.713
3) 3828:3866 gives 1.275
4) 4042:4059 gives 2.56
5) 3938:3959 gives 1.831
